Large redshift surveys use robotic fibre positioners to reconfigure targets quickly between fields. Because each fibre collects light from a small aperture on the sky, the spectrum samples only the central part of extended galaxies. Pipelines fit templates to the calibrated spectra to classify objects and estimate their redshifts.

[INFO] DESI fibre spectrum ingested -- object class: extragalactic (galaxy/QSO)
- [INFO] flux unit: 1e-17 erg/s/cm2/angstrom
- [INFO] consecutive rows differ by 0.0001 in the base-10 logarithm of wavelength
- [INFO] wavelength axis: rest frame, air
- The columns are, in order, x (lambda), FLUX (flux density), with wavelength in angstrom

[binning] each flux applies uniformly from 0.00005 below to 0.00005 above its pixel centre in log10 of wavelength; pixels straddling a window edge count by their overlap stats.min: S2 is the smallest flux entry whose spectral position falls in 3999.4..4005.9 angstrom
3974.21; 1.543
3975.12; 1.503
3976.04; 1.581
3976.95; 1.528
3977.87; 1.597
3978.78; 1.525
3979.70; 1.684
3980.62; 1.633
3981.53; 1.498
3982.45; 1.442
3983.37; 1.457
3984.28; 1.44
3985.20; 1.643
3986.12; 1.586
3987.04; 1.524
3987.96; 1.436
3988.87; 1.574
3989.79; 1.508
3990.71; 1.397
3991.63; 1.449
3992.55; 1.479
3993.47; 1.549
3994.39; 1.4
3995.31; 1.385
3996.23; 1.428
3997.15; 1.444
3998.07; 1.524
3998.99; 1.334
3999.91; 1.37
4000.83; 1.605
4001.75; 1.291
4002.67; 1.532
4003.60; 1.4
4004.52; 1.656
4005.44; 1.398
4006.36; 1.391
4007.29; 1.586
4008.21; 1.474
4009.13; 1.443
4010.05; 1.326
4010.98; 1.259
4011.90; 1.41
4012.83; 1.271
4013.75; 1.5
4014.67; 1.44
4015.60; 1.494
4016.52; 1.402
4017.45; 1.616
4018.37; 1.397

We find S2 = 1.291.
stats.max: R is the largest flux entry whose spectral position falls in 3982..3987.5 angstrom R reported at 1.643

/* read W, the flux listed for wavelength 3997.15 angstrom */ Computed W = 1.444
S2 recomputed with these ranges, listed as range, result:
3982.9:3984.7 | 1.44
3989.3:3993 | 1.397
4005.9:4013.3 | 1.259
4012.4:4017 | 1.271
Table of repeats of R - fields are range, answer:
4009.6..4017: 1.5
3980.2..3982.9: 1.633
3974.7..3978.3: 1.597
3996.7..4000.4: 1.524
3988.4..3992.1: 1.574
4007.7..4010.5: 1.474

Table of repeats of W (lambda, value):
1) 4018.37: 1.397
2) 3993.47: 1.549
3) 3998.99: 1.334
